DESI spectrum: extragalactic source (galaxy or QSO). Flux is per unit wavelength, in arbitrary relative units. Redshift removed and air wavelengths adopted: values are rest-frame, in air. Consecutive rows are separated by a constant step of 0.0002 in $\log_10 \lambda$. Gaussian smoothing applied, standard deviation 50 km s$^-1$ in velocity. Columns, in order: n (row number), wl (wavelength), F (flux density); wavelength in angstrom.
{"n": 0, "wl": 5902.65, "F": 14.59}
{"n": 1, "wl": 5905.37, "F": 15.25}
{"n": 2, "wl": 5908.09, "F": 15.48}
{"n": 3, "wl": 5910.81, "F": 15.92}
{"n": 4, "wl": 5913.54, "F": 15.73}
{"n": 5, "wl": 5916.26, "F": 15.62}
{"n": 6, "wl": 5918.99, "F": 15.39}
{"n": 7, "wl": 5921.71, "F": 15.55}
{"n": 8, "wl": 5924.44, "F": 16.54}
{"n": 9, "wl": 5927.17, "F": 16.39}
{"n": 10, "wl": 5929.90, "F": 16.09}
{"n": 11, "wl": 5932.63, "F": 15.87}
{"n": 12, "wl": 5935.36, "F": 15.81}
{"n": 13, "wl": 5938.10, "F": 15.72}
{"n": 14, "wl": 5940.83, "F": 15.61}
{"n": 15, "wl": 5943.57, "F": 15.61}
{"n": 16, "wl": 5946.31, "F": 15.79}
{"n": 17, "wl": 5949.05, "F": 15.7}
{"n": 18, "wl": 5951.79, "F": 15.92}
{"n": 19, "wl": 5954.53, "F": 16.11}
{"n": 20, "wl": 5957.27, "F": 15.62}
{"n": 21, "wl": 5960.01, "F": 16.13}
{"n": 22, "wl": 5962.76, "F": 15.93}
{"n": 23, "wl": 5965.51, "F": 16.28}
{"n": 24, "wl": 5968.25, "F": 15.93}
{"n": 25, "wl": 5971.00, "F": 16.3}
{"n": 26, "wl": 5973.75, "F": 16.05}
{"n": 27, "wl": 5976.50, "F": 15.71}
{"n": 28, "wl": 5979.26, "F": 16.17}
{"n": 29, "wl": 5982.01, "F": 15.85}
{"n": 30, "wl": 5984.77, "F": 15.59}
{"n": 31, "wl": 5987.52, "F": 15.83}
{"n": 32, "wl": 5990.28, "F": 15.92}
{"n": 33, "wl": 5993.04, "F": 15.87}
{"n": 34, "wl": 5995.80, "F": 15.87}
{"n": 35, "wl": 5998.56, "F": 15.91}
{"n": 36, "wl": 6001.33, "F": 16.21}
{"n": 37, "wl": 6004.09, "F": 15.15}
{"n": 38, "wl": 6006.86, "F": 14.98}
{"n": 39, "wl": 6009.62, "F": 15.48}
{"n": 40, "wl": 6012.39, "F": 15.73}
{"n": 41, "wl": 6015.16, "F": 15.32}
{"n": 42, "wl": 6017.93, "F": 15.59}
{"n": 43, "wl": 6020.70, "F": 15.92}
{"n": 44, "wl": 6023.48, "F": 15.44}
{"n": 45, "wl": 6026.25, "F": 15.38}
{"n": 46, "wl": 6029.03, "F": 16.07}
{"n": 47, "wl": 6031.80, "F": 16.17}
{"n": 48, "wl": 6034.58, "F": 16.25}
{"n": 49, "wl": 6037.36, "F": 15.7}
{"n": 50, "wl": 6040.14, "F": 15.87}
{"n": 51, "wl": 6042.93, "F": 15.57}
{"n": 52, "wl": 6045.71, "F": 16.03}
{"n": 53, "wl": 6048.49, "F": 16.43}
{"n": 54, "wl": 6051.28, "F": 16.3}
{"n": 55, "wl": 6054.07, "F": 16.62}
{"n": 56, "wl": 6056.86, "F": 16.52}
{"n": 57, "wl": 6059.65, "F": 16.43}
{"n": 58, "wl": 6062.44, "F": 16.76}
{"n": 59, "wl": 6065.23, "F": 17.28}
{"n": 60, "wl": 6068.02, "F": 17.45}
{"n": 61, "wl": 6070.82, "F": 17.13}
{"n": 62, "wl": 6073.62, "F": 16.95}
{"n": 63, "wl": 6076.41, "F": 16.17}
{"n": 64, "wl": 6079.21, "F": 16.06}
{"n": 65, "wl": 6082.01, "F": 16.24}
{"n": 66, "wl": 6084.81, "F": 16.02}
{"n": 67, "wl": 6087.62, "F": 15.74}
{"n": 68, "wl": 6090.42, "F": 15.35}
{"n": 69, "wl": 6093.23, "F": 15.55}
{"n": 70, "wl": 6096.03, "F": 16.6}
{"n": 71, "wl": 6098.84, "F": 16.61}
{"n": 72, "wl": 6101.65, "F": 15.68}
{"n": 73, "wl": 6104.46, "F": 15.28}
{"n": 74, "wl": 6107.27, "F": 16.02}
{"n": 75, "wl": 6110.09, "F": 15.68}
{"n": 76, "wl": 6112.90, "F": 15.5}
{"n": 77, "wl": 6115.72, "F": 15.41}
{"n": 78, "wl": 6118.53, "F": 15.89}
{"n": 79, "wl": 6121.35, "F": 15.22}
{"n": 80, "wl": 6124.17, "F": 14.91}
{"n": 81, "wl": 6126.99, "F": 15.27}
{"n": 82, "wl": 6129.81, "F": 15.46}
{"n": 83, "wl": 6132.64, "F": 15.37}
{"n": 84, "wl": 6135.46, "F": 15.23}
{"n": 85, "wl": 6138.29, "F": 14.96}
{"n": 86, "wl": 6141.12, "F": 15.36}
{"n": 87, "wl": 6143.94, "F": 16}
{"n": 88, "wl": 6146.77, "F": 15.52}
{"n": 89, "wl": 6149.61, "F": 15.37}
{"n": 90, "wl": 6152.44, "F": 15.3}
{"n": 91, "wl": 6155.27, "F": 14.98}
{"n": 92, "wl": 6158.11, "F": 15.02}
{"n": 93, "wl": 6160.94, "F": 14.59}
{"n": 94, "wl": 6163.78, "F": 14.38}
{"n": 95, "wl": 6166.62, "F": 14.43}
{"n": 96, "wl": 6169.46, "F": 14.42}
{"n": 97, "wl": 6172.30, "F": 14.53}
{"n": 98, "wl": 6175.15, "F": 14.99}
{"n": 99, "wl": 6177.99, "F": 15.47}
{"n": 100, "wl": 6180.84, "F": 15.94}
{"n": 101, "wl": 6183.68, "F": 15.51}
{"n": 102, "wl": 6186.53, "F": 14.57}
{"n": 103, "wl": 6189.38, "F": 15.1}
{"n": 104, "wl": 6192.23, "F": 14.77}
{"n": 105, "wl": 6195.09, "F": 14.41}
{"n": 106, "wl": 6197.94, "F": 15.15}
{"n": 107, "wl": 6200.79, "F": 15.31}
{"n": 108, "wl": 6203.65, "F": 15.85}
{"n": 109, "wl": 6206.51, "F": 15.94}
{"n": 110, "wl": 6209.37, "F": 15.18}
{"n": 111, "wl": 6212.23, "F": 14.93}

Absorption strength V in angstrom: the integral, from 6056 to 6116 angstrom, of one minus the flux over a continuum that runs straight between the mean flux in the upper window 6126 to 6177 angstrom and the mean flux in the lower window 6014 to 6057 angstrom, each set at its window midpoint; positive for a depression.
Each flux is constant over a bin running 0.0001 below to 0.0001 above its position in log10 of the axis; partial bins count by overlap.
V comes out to -2.5 angstrom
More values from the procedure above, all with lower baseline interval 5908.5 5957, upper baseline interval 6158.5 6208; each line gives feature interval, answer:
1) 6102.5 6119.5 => -0.4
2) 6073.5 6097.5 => -1.1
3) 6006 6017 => 0.1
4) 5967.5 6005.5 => -0.5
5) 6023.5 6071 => -2.6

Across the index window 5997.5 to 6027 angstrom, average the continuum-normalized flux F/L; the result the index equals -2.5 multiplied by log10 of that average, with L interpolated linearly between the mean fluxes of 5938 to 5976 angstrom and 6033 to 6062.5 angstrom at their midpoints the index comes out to 0.036 mag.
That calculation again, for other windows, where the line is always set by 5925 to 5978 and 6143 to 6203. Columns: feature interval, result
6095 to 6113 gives -0.042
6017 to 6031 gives -0.005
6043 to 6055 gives -0.049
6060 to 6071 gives -0.108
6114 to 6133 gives -0.009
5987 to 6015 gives 0.004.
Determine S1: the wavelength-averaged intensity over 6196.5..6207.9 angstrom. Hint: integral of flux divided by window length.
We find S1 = 15.6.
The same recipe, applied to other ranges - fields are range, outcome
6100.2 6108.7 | 15.7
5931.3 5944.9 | 15.7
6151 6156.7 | 15.1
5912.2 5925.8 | 15.8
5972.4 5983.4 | 15.9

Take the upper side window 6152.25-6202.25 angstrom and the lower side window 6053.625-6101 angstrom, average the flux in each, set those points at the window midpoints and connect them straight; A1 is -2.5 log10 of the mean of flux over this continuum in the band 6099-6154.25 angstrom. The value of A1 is 0.02 mag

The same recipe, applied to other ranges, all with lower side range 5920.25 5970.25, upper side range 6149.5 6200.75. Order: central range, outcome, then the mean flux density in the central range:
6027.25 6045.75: -0.03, 15.9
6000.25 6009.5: 0.02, 15.4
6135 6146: -0.02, 15.4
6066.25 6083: -0.09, 16.7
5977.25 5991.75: -0.01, 15.9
